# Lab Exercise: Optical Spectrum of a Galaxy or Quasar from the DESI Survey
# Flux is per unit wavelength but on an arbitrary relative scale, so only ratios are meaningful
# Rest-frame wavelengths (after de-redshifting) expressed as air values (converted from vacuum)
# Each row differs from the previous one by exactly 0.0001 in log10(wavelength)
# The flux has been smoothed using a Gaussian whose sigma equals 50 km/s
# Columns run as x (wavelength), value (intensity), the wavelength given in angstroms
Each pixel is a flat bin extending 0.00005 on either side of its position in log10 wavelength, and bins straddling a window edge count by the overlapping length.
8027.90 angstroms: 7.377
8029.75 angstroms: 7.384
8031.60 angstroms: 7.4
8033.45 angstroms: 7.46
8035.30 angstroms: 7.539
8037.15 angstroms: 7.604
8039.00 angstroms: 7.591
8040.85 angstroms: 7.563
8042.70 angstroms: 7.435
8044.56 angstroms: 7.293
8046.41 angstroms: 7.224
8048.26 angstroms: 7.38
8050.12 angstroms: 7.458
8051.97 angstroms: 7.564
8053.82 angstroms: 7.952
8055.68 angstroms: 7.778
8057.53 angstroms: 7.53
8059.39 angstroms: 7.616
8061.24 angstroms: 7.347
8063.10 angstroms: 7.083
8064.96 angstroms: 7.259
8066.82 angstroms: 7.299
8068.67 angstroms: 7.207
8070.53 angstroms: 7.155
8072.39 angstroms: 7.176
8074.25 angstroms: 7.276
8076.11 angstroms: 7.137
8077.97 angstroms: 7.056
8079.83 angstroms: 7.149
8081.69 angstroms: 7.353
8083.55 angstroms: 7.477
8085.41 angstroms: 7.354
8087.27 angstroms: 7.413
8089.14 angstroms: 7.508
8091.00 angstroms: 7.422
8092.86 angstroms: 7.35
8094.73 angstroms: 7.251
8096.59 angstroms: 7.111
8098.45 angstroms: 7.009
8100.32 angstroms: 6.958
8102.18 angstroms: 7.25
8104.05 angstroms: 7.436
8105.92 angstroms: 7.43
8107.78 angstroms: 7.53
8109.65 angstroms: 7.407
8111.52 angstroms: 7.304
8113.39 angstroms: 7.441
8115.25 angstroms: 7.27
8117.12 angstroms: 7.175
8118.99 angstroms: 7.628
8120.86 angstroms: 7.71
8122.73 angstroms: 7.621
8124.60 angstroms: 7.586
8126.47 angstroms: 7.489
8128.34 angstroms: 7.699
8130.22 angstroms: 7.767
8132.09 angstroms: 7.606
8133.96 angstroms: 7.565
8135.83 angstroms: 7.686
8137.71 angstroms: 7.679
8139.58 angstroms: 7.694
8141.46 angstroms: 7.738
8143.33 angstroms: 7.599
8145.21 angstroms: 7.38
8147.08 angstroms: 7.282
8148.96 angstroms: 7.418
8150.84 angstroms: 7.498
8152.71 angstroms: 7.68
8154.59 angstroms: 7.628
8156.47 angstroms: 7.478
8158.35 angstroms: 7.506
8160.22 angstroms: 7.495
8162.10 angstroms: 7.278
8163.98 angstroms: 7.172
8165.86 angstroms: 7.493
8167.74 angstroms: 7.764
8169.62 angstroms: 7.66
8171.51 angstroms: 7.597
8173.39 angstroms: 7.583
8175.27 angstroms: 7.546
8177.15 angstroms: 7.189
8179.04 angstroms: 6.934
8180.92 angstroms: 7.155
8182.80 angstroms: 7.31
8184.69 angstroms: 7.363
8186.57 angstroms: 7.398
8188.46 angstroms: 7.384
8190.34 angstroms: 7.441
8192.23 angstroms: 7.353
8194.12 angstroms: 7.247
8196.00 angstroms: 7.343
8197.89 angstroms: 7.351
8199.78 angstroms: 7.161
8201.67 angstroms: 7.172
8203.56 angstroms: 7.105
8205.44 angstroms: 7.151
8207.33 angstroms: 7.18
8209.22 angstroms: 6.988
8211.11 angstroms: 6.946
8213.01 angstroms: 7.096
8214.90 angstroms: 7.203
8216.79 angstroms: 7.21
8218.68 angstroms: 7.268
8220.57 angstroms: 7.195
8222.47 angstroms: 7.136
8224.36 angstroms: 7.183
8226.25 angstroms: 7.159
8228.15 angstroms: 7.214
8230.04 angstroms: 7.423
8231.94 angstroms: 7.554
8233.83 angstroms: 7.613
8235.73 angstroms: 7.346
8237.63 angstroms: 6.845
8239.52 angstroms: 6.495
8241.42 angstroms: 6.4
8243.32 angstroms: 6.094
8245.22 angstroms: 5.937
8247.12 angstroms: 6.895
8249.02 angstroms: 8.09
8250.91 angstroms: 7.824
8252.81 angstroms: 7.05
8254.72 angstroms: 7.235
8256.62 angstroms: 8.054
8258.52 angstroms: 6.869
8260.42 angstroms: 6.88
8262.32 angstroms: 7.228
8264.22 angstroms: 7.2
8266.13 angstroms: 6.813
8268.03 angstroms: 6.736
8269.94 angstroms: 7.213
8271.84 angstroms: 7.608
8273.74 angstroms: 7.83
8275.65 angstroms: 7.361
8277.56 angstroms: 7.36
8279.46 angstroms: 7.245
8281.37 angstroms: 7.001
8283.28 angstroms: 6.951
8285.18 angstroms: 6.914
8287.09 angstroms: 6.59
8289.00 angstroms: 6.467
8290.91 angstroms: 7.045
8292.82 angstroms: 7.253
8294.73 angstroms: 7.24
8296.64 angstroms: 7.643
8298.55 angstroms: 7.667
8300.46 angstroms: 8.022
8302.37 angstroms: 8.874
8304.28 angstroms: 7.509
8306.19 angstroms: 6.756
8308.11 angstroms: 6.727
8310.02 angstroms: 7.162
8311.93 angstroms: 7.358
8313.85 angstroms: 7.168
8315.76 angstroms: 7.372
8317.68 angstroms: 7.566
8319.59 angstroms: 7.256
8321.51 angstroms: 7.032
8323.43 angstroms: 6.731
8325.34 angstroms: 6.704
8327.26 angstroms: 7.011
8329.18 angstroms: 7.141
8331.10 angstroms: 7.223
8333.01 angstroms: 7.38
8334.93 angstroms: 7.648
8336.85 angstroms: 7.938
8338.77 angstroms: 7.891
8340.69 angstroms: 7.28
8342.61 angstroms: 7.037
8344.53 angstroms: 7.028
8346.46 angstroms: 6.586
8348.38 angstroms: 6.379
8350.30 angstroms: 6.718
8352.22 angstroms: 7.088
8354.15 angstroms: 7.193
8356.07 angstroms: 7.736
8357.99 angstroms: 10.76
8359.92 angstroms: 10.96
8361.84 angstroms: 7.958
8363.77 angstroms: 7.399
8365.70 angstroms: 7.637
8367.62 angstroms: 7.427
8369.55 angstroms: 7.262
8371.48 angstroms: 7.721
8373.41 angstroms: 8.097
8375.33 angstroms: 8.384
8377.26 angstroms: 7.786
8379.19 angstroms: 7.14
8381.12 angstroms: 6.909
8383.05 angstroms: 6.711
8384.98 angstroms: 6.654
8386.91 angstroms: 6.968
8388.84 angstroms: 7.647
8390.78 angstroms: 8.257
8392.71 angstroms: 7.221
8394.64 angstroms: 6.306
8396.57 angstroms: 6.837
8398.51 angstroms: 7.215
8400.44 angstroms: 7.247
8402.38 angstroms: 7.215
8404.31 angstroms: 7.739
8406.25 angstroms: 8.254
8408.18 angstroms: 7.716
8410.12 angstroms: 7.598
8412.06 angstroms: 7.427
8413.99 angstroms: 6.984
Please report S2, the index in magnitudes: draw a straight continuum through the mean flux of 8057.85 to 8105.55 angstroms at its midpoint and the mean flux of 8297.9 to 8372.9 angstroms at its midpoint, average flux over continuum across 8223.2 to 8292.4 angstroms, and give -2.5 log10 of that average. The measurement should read 0.05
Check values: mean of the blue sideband 7.27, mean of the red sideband 7.5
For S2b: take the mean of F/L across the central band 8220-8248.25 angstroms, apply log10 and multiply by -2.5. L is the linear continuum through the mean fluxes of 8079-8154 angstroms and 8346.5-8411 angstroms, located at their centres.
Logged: 0.08 mag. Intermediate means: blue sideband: 7.45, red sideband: 7.57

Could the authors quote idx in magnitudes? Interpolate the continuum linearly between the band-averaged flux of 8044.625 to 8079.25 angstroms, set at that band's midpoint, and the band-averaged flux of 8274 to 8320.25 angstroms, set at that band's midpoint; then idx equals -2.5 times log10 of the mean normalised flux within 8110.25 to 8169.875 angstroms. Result -0.029 mag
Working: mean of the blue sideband 7.36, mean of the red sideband 7.28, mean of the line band 7.53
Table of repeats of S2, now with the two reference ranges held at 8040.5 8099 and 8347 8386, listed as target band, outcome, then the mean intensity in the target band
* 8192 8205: 0.04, 7.24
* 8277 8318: 0.05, 7.26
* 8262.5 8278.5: 0.05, 7.26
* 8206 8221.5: 0.06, 7.14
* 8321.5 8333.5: 0.09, 7.02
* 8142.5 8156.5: -0.01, 7.49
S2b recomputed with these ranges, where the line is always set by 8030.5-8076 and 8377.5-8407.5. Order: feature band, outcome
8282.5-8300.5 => 0.023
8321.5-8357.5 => 0.011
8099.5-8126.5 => -0.004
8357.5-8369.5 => -0.171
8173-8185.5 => 0.010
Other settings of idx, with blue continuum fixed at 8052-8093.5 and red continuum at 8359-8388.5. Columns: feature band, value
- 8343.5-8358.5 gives 0.044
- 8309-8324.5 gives 0.059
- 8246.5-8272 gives 0.043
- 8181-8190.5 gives 0.017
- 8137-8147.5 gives -0.021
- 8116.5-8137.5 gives -0.027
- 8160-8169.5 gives 0.000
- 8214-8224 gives 0.045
